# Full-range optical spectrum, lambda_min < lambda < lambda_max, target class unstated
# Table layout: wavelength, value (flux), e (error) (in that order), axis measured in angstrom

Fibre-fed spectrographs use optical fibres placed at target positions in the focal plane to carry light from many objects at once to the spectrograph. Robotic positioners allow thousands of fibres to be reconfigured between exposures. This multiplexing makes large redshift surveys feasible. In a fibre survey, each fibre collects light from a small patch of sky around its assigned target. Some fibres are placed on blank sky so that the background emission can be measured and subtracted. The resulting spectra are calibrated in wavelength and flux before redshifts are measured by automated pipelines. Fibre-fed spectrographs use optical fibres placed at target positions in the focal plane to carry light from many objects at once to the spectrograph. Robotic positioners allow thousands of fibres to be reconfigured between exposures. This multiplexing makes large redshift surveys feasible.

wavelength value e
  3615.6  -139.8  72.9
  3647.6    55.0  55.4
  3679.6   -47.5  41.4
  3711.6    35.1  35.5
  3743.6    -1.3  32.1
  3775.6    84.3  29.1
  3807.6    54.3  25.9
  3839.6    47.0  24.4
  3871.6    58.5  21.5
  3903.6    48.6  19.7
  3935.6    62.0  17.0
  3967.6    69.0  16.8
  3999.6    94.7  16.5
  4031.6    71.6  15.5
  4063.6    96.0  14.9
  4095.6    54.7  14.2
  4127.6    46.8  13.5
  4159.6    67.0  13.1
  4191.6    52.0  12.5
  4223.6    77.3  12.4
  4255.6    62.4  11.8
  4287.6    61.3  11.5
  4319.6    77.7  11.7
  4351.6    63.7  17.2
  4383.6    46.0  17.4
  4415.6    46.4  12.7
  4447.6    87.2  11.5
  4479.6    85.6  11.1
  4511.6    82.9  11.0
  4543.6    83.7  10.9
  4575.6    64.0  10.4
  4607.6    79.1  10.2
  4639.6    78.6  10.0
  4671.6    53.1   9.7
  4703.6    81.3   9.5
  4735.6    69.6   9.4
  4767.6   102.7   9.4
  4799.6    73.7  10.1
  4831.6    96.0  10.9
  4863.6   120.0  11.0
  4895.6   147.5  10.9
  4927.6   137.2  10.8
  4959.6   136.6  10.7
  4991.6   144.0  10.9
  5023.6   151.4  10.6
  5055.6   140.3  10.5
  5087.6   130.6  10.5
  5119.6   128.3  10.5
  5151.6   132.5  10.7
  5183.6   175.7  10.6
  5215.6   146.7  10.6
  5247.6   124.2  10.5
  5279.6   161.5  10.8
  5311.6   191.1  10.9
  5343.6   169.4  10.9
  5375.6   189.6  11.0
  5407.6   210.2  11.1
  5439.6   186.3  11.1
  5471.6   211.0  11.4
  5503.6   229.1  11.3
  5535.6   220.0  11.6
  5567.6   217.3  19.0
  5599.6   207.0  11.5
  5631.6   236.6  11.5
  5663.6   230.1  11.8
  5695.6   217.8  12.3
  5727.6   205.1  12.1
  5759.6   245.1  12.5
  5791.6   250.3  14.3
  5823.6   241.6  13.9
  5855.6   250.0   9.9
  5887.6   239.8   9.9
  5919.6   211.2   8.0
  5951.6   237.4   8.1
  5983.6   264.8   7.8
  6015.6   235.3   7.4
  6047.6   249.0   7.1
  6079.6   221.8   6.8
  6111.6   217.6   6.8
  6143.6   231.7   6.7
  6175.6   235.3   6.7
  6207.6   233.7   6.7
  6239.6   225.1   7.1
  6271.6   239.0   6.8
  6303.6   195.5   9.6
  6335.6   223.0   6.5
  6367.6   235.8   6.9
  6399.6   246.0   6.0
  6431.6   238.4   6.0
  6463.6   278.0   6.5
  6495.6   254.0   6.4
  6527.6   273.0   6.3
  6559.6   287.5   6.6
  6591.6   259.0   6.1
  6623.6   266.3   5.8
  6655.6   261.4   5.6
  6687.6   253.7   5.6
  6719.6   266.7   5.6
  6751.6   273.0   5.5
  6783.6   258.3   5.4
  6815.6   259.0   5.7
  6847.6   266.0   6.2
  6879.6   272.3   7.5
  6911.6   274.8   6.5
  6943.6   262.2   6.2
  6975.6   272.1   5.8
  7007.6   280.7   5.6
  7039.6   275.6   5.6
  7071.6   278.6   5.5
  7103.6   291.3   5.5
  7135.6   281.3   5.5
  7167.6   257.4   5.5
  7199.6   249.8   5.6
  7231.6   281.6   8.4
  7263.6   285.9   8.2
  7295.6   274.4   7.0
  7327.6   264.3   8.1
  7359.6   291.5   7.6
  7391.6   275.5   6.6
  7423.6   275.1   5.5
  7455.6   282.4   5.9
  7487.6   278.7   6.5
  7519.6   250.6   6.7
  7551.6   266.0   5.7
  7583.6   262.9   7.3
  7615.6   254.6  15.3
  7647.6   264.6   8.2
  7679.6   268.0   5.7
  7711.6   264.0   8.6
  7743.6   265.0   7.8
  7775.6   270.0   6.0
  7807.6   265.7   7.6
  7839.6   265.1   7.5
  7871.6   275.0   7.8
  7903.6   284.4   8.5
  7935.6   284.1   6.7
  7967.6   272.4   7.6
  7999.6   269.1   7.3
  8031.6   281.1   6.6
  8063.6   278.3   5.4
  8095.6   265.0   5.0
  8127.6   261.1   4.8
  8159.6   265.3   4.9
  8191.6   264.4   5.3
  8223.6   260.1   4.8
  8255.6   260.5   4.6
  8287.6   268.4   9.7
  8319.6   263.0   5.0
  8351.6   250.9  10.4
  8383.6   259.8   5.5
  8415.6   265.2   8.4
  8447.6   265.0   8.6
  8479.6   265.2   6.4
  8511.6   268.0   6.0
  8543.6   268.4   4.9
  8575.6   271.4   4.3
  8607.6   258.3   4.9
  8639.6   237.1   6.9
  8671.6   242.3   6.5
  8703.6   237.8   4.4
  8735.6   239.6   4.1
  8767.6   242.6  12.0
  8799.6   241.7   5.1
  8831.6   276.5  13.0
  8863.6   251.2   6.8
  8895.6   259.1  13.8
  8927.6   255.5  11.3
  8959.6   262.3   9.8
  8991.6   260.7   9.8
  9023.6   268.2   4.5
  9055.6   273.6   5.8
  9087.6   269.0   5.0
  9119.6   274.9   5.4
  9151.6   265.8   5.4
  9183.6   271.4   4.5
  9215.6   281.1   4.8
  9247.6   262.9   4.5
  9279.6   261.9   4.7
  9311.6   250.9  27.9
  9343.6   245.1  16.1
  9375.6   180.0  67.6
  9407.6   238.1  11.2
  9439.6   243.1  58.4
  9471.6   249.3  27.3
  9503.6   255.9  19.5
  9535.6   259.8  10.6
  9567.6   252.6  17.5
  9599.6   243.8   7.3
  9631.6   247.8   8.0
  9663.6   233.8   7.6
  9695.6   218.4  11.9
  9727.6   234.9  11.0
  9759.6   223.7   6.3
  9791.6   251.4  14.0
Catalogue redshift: 0.22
